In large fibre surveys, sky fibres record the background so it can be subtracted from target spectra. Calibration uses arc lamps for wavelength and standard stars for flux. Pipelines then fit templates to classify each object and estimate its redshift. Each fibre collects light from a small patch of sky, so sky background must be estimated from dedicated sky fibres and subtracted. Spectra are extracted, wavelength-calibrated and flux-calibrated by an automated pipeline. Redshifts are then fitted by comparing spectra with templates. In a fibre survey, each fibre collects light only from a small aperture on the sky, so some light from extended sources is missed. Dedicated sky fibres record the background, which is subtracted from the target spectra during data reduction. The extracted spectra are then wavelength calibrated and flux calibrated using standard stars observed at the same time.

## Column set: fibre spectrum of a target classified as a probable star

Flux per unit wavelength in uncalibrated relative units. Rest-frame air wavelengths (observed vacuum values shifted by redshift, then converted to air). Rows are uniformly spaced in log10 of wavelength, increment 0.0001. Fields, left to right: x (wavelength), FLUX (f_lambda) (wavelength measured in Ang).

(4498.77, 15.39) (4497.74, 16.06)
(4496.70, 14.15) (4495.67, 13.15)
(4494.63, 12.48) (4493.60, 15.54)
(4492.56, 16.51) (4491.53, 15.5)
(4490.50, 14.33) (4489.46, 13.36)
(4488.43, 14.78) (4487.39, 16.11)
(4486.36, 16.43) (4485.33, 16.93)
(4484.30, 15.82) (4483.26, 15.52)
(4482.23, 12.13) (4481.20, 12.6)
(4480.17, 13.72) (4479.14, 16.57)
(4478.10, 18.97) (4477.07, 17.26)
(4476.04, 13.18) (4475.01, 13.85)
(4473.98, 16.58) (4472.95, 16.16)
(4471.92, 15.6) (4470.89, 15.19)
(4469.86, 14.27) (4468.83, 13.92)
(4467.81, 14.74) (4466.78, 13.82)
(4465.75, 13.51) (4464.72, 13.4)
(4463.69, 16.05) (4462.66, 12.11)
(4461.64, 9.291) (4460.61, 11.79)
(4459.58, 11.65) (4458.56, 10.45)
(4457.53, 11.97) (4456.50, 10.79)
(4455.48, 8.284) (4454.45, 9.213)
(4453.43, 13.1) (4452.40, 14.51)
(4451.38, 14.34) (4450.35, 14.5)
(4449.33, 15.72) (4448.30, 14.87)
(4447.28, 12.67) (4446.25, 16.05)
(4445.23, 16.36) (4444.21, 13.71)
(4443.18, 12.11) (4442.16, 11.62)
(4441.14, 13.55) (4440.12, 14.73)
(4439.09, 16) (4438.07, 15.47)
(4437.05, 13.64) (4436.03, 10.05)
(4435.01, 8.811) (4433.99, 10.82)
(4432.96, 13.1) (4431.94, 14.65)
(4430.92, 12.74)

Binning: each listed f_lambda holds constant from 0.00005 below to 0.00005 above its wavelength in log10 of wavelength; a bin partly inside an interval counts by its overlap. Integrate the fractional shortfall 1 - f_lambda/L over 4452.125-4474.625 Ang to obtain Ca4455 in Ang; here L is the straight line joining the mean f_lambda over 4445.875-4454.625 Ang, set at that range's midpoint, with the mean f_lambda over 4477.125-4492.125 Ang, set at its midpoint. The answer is 2.4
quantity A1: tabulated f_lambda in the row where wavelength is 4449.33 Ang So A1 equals 15.72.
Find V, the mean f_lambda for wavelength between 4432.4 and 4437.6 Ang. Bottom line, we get 11.3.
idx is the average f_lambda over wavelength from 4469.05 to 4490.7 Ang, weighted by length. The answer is 15.2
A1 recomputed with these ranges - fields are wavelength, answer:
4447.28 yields 12.67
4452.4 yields 14.51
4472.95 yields 16.16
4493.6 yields 15.54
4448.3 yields 14.87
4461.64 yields 9.291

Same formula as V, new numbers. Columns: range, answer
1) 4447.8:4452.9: 14.8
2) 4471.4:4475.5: 15.6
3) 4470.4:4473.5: 15.7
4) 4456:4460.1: 11.2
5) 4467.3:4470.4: 14.4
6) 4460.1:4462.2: 10.6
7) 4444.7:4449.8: 15.1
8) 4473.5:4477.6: 15.2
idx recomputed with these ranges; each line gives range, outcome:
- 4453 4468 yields 11.9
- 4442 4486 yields 13.9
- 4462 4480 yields 14.9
